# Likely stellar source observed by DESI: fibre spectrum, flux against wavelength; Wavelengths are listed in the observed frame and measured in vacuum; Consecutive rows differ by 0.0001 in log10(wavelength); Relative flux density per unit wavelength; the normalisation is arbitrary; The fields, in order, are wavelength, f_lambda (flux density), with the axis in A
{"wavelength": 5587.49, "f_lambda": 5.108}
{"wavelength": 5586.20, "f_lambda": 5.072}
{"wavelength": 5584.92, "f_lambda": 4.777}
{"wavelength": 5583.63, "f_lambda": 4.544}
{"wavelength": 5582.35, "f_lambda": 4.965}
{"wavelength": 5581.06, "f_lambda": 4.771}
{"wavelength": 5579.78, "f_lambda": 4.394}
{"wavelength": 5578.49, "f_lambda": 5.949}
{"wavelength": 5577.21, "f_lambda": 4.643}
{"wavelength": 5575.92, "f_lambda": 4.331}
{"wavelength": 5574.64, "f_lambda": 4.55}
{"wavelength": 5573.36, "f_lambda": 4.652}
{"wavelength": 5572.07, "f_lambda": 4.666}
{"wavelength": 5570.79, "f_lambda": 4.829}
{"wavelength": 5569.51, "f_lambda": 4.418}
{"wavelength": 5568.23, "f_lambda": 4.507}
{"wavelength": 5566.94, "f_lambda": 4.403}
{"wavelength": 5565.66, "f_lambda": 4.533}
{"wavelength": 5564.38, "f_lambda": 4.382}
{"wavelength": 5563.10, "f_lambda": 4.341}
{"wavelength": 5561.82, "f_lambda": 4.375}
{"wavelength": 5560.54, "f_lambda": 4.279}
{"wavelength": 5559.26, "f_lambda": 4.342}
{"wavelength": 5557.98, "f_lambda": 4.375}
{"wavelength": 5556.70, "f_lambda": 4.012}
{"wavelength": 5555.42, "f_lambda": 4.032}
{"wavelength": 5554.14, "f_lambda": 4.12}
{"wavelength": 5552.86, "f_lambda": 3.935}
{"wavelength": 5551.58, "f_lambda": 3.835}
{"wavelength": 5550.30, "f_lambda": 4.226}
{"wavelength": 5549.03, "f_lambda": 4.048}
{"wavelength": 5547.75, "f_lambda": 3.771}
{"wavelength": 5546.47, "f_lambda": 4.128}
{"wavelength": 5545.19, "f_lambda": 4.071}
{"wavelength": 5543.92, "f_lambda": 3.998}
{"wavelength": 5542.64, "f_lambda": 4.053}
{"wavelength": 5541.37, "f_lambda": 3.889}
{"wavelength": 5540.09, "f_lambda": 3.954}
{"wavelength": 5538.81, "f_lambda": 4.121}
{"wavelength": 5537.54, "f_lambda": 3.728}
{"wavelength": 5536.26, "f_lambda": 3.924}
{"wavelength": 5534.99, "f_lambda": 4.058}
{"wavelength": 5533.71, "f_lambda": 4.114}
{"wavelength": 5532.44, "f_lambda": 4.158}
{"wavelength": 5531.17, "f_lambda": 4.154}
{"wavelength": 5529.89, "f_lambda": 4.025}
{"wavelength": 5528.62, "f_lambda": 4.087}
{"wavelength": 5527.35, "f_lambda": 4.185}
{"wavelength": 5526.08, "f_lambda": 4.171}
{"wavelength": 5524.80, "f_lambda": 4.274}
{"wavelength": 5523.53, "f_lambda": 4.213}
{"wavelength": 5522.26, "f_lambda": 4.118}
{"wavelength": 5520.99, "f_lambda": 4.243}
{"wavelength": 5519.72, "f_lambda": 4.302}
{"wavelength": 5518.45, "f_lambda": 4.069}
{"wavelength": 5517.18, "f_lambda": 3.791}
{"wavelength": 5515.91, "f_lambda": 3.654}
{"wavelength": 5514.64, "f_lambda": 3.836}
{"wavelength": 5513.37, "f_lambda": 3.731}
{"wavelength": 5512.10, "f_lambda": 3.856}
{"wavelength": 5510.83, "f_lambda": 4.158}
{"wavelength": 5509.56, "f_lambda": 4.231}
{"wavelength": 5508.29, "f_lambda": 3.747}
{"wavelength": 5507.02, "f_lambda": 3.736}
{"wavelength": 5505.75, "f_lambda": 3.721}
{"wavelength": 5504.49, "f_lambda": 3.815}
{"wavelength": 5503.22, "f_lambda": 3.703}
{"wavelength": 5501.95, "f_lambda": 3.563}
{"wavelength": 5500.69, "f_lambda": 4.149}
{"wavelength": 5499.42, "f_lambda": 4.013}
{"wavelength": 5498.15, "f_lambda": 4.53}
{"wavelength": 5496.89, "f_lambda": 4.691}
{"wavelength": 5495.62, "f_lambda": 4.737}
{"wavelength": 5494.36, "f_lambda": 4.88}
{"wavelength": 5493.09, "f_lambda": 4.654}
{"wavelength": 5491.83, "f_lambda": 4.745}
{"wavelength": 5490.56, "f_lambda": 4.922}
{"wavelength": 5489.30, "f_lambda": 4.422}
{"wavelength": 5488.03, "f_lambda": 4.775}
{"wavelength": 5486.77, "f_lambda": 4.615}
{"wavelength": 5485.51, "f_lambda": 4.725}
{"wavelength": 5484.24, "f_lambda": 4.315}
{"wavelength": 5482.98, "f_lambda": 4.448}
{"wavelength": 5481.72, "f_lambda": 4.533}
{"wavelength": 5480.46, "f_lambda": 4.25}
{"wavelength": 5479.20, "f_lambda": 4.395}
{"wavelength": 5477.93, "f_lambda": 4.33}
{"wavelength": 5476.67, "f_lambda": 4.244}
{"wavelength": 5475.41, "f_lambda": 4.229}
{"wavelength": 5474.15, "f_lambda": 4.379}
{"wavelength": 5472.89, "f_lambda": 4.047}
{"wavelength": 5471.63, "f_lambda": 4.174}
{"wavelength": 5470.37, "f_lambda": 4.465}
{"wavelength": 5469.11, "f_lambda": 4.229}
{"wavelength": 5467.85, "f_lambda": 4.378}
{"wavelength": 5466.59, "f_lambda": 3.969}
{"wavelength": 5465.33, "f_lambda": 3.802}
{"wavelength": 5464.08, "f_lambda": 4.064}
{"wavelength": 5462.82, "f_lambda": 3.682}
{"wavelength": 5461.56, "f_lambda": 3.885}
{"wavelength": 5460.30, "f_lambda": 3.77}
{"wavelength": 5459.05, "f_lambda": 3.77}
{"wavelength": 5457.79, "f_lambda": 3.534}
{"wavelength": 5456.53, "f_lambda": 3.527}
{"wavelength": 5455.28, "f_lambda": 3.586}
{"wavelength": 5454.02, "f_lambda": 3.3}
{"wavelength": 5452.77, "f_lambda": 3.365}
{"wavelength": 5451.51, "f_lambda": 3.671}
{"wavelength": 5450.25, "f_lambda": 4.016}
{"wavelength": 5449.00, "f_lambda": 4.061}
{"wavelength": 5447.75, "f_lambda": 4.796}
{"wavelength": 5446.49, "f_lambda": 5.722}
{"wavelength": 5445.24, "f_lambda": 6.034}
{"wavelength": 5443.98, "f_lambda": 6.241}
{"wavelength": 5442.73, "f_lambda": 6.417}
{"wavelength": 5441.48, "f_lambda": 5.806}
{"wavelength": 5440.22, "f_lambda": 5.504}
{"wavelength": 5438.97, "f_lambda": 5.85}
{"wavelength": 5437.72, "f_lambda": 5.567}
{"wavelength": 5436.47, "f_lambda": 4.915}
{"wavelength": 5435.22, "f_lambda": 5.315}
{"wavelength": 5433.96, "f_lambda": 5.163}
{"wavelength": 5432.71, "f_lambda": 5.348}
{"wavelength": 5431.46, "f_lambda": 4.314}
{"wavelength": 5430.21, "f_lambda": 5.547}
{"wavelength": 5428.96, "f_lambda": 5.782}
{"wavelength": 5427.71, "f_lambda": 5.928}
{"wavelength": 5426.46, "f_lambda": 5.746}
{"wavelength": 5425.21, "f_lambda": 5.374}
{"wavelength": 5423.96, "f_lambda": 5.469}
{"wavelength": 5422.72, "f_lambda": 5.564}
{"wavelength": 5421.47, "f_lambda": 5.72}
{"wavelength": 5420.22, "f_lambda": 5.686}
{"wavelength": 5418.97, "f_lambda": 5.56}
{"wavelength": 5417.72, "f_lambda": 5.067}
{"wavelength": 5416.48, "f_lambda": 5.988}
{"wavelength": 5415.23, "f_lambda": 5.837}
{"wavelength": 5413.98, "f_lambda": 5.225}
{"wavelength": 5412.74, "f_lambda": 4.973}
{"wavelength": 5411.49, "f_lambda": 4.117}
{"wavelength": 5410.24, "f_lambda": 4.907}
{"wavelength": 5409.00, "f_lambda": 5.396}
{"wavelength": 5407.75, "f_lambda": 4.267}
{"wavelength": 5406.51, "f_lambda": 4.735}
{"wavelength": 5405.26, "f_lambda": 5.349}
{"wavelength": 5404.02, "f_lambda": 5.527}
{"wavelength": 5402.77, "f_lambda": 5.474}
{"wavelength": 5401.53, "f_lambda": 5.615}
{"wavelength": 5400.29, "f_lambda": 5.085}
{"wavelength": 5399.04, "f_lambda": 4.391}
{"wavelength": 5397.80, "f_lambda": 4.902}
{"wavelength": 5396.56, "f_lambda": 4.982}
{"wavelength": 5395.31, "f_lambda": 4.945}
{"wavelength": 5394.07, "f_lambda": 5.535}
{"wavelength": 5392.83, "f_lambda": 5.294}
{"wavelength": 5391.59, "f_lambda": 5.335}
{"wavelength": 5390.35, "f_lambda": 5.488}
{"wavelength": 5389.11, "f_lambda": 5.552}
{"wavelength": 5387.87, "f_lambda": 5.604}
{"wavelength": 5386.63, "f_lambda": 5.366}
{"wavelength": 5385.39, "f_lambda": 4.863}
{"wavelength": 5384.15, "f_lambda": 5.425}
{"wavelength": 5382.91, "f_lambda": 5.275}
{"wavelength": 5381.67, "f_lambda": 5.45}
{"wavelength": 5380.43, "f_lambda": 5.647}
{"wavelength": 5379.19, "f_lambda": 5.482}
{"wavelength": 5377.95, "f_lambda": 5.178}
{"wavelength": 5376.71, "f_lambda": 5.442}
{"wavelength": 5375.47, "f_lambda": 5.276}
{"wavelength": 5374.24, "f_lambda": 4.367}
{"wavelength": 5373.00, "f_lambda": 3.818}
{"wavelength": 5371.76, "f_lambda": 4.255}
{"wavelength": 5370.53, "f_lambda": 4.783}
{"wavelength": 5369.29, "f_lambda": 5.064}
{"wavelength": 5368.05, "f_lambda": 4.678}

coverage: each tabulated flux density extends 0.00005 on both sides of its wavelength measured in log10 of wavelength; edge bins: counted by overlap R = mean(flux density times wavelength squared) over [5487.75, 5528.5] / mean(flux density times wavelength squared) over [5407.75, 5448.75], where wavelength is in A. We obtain 0.79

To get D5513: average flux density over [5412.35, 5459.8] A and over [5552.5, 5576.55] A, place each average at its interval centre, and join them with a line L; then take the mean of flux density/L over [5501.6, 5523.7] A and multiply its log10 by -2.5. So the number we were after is 0.19 mag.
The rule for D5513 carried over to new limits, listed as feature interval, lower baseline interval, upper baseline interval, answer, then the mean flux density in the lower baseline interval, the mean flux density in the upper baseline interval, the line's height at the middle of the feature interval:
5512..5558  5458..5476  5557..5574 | 0.08 mag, 4.05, 4.46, 4.33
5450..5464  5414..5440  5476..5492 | 0.33 mag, 5.48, 4.51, 4.97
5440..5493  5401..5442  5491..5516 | 0.06 mag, 5.35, 4.12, 4.68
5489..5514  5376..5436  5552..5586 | 0.15 mag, 5.29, 4.51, 4.83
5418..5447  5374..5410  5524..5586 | -0.12 mag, 5.22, 4.3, 4.99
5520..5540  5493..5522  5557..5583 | 0.04 mag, 4.07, 4.58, 4.25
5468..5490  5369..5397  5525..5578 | 0.05 mag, 5.15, 4.21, 4.62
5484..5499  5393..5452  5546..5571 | 0.02 mag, 5.27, 4.24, 4.74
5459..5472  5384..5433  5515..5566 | 0.18 mag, 5.28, 4.1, 4.77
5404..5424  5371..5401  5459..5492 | -0.08 mag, 5.12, 4.28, 4.86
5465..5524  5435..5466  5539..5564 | 0.03 mag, 4.56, 4.1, 4.36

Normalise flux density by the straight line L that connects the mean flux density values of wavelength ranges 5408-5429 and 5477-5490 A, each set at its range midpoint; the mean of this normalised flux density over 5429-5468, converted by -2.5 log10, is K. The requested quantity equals 0.08 mag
